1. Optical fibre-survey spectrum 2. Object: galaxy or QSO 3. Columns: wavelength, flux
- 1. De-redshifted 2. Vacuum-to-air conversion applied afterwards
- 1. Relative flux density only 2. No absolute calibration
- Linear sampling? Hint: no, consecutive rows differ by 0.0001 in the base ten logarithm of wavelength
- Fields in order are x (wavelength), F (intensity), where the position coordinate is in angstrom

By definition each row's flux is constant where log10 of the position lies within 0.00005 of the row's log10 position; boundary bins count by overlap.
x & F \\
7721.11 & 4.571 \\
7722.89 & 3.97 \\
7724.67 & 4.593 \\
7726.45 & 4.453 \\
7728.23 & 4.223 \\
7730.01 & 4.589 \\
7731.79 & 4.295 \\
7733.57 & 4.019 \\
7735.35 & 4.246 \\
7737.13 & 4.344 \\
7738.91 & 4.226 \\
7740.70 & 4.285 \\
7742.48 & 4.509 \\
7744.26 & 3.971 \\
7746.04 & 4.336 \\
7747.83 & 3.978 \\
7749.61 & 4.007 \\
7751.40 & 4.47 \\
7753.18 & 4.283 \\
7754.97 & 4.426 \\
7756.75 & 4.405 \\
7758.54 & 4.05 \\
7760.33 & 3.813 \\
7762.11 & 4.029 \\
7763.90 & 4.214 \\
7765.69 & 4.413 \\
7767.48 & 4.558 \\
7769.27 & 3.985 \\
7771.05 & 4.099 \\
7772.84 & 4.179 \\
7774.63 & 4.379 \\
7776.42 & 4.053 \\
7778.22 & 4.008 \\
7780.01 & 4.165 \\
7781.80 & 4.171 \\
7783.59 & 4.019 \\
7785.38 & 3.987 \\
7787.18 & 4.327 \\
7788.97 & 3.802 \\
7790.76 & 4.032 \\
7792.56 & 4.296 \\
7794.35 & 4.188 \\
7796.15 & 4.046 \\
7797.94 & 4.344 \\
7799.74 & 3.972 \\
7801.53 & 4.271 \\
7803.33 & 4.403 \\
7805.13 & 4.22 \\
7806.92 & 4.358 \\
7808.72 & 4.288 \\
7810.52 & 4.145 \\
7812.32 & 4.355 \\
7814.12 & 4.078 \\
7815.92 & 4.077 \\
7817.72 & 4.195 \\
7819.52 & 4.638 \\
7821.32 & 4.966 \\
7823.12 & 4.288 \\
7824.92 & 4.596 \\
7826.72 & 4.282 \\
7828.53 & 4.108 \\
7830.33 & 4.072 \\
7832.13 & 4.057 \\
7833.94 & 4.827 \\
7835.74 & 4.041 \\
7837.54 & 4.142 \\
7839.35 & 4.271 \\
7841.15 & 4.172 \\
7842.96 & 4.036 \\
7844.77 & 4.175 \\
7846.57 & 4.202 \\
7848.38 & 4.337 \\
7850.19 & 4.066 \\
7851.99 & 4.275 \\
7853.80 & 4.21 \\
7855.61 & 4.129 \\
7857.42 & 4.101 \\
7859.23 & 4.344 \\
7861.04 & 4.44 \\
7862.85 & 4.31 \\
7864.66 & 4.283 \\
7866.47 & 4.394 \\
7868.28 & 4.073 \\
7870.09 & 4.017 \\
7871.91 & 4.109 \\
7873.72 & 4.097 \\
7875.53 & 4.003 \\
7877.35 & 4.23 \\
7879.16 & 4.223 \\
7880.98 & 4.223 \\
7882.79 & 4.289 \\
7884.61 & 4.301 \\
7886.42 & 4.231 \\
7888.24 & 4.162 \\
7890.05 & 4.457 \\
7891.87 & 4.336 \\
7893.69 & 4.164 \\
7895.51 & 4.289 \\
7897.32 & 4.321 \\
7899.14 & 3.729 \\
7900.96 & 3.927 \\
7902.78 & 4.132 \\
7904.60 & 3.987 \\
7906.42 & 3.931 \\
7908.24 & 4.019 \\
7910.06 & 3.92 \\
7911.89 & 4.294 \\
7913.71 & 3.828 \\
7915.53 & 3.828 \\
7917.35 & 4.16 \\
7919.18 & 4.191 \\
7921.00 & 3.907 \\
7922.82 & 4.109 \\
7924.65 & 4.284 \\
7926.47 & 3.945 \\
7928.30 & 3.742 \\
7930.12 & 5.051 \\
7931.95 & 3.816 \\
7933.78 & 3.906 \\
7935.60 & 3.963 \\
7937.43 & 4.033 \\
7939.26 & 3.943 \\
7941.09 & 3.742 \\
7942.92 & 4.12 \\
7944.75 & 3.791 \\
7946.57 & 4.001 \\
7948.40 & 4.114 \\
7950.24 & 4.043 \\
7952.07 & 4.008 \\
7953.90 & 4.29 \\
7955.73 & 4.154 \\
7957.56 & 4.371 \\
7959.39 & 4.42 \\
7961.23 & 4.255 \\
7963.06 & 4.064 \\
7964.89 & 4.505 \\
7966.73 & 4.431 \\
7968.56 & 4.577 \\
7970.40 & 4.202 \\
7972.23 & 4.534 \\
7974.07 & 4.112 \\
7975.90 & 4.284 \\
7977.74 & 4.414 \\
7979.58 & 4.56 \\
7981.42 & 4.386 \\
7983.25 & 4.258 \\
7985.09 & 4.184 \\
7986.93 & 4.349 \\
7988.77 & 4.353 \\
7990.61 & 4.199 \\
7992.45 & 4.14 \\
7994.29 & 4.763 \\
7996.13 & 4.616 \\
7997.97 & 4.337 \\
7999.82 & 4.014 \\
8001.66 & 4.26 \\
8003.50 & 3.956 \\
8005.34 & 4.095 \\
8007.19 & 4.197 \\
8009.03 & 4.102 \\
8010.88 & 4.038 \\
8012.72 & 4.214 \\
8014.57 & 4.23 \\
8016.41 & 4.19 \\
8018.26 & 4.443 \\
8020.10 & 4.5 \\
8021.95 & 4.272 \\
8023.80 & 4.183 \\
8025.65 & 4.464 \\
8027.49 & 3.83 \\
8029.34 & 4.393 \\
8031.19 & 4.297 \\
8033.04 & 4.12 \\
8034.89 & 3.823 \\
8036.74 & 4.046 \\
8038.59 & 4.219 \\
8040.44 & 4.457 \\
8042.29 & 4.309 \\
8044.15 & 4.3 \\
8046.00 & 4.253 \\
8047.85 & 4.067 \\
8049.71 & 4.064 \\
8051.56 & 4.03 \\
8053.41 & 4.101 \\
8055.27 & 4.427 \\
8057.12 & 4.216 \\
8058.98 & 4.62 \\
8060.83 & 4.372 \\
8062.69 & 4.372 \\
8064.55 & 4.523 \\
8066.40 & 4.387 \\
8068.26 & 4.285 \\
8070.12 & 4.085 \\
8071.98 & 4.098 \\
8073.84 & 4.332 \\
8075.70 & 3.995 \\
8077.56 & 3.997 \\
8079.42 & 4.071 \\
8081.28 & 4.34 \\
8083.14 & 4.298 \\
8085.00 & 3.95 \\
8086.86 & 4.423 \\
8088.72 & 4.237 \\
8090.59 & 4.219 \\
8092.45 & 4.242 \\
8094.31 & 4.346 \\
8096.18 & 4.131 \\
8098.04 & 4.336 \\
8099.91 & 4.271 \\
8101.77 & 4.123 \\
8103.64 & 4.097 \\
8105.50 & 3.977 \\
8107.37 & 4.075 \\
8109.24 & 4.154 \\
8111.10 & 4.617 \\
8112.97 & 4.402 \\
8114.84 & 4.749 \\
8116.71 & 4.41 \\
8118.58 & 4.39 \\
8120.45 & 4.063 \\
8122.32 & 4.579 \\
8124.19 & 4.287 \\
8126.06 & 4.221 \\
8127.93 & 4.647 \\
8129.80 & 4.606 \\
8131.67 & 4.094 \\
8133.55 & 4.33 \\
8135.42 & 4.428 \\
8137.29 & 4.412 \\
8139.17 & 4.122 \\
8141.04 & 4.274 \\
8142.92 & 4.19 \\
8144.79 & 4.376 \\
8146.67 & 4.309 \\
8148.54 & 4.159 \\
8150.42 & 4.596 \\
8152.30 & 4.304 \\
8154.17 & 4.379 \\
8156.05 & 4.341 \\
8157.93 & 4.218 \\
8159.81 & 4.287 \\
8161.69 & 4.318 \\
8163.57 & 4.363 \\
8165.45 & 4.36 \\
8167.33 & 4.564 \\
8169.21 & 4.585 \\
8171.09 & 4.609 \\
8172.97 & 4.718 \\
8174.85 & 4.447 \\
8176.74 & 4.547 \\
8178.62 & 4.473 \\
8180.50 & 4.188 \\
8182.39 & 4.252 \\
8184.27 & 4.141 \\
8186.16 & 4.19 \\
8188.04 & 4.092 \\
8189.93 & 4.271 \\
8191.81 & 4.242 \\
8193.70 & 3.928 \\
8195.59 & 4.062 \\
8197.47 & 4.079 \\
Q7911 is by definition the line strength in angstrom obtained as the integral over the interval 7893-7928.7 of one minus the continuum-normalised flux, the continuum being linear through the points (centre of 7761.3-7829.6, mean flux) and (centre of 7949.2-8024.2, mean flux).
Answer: 1.8 angstrom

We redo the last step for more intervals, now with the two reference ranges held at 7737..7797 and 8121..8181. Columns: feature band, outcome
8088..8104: 0.5 angstrom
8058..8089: 0.6 angstrom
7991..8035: 0.8 angstrom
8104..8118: 0.1 angstrom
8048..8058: 0.4 angstrom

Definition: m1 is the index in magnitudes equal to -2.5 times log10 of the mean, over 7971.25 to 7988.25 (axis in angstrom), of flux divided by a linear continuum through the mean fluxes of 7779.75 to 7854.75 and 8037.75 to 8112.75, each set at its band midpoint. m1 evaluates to -0.03 mag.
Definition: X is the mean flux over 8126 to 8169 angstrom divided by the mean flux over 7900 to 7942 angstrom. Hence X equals 1.1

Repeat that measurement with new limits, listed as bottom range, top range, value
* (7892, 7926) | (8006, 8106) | 1.04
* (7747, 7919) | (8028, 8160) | 1.02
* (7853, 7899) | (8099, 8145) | 1.02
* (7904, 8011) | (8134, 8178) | 1.05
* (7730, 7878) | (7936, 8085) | 1.00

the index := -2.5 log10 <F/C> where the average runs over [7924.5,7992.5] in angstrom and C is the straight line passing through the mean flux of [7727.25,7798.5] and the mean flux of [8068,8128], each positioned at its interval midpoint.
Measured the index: 0.01 mag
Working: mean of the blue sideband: 4.19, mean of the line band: 4.2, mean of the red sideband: 4.25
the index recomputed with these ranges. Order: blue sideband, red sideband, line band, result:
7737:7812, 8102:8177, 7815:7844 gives -0.02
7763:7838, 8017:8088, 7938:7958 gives 0.05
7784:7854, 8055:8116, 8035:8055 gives 0.02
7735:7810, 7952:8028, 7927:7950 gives 0.06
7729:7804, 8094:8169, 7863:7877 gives 0.02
